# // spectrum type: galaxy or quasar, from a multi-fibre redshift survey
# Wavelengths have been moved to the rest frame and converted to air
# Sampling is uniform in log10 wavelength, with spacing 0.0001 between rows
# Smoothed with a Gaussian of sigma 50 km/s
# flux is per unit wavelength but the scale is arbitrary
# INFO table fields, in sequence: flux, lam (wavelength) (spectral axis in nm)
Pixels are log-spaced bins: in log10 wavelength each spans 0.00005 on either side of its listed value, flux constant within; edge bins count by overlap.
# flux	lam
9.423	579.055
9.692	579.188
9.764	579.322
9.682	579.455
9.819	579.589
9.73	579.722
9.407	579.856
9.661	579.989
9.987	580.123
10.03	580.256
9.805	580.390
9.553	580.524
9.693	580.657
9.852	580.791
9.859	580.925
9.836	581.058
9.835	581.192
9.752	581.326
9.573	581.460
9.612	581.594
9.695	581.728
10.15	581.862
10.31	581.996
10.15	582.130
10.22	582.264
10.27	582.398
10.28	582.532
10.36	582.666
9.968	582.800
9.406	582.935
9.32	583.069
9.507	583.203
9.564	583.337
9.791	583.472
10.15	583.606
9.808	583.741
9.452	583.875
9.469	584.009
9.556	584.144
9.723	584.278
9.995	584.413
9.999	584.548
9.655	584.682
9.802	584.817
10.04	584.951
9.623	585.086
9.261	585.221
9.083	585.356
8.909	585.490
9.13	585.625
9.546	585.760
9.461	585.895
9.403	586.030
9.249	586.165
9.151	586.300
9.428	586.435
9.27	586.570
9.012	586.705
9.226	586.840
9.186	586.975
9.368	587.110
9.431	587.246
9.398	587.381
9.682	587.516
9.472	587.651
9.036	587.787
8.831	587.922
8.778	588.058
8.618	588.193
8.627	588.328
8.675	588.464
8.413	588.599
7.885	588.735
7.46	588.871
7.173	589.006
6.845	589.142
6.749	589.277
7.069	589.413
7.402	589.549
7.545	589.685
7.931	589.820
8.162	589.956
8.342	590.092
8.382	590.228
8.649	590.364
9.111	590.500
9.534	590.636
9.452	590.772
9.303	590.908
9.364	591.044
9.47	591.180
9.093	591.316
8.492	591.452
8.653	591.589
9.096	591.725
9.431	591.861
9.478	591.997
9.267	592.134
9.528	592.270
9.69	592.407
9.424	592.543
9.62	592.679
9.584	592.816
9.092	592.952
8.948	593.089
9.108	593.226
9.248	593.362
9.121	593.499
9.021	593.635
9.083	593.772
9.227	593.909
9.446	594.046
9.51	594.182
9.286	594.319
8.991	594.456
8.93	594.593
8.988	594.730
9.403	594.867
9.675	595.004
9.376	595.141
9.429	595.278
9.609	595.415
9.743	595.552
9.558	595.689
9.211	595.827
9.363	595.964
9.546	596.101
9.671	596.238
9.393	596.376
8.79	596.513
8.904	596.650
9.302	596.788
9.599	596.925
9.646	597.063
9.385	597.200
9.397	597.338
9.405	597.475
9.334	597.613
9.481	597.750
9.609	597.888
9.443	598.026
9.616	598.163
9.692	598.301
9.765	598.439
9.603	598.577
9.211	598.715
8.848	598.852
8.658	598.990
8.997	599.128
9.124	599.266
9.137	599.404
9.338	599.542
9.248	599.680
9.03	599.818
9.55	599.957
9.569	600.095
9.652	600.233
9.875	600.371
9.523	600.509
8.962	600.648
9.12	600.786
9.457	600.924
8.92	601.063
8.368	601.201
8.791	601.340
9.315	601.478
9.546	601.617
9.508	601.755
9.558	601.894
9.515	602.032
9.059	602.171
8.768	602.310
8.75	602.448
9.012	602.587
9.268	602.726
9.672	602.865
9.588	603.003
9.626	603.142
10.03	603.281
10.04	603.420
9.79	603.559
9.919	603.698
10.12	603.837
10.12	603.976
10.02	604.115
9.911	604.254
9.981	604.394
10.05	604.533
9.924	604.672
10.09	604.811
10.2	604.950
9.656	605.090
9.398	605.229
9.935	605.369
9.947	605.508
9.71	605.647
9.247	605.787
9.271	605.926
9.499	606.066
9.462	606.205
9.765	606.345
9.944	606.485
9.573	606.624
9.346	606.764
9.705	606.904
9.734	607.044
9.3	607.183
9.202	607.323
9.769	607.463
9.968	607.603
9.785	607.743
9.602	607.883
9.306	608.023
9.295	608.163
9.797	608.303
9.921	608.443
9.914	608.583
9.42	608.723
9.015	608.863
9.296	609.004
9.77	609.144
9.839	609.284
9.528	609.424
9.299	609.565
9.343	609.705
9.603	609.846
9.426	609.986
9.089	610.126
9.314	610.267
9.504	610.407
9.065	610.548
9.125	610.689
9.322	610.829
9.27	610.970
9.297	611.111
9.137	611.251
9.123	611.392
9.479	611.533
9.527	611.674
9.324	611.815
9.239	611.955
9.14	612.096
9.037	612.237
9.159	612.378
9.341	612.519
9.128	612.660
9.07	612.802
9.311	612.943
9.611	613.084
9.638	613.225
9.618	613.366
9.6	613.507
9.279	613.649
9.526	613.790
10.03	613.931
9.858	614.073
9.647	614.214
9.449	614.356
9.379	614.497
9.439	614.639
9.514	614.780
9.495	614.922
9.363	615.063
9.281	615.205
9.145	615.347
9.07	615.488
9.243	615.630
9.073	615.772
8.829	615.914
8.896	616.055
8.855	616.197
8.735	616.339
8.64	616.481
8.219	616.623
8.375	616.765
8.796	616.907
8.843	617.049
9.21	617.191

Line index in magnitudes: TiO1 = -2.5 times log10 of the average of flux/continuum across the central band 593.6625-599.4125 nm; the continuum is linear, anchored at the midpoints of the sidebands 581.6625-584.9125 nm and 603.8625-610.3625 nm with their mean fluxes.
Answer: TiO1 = 0.05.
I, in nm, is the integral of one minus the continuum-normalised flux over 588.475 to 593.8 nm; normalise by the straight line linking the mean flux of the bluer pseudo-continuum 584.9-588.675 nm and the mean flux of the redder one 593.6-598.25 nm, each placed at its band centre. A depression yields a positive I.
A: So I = 0.331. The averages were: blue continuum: 9.18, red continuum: 9.37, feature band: 8.7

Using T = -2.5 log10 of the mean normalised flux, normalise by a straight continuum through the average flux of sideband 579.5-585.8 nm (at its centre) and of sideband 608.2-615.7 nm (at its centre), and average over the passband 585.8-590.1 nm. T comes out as 0.13 mag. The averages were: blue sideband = 9.75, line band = 8.58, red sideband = 9.4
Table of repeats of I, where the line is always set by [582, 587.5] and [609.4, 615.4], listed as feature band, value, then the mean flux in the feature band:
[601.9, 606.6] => -0.12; 9.67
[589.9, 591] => 0.08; 8.88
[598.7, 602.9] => 0.12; 9.2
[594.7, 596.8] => 0.03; 9.38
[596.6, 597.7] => 0.01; 9.38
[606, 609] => -0.05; 9.58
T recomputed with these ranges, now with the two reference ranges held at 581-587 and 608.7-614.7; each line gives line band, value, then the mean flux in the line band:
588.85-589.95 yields 0.29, 7.32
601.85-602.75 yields 0.04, 9.12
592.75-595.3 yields 0.04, 9.23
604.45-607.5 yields -0.03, 9.67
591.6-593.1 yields 0.02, 9.37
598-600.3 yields 0.02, 9.32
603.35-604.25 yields -0.06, 10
